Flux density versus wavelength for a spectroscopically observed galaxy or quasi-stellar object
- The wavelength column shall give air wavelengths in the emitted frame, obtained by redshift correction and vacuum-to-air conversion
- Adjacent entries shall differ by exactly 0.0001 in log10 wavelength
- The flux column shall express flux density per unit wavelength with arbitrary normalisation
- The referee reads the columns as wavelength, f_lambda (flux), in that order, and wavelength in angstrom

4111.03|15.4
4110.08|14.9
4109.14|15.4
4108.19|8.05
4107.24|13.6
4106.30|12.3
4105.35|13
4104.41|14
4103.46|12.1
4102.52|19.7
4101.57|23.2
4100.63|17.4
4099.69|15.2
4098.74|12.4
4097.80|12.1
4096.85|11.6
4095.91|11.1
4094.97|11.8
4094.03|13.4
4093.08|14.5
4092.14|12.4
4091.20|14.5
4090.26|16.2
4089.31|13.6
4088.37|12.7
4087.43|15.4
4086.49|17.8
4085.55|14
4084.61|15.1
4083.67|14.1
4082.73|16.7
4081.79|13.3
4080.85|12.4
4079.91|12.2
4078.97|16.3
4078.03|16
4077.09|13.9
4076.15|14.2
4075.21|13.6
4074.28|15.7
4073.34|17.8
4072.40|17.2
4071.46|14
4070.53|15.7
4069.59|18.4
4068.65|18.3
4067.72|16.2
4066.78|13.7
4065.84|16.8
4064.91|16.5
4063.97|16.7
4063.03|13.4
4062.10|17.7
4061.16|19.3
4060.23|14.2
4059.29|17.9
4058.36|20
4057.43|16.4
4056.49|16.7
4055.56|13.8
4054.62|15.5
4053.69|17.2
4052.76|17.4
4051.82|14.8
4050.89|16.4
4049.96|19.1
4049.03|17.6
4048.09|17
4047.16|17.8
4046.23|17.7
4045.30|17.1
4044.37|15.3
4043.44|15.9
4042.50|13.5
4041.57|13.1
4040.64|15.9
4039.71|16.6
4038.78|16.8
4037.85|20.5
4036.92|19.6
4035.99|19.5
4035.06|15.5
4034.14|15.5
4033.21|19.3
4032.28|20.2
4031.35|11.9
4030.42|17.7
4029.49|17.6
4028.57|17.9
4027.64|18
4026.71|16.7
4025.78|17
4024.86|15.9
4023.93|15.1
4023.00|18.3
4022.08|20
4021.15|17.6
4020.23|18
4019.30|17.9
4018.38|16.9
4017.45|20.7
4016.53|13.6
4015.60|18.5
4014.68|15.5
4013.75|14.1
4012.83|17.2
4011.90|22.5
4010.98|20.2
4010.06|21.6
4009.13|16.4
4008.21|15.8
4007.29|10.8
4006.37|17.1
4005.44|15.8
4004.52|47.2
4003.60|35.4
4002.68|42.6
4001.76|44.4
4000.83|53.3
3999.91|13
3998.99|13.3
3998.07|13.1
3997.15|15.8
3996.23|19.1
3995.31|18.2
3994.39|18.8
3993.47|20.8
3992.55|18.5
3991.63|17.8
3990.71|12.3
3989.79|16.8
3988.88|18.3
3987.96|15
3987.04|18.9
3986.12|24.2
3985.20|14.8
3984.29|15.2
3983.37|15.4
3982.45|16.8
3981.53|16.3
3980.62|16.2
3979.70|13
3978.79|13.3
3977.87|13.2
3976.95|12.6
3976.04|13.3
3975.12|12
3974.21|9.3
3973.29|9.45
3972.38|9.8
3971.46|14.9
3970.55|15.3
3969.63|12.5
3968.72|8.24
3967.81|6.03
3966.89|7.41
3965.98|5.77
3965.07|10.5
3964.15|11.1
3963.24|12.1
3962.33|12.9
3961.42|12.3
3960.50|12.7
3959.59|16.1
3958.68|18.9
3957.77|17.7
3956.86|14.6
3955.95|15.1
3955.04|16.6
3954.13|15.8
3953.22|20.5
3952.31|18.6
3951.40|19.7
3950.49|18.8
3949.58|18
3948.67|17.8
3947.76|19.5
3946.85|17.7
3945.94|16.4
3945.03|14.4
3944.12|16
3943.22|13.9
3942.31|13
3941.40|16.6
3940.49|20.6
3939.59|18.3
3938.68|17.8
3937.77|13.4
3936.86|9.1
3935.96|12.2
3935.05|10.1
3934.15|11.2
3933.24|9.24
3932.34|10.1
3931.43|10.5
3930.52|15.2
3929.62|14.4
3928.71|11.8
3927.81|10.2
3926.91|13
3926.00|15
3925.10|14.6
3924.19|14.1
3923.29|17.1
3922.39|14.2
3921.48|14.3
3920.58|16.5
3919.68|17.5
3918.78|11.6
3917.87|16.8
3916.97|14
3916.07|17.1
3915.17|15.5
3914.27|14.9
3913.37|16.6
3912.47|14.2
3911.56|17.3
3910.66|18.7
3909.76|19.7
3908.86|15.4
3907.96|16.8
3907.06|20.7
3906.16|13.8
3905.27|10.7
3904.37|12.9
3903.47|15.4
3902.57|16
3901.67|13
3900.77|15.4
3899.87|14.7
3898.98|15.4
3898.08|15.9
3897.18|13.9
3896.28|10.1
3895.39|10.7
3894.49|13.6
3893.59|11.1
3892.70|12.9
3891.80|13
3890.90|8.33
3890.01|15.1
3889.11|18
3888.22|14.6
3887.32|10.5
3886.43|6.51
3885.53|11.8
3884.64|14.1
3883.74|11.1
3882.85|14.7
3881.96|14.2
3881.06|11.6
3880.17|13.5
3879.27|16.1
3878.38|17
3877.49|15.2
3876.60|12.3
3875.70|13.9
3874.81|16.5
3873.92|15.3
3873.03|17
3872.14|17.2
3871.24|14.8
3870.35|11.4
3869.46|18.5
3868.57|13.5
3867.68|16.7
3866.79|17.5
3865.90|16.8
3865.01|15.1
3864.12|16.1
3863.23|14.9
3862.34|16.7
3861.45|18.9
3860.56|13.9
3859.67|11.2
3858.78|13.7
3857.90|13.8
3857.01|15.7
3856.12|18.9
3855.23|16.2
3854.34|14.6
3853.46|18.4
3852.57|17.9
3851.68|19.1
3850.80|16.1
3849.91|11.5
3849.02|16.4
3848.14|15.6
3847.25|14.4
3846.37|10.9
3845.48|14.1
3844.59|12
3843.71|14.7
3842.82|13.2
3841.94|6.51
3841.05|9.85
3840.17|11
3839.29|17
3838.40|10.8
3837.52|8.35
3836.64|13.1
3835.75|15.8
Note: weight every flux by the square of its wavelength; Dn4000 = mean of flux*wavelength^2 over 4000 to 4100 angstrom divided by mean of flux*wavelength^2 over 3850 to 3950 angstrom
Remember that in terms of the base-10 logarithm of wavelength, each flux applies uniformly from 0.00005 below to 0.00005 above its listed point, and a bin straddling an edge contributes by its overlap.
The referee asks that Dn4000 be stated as 1.27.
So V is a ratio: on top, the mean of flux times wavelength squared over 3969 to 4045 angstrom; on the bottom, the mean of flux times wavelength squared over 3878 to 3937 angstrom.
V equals 1.36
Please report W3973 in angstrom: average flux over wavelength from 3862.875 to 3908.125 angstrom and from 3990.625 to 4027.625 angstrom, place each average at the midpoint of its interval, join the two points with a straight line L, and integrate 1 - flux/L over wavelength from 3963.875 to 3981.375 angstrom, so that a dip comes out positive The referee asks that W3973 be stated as 6.9 angstrom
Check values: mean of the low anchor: 14.2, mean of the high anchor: 20.5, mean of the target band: 11.3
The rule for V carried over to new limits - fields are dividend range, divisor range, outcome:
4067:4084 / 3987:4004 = 0.71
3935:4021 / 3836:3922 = 1.23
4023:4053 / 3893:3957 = 1.19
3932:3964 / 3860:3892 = 1.10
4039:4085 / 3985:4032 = 0.83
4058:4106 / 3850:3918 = 1.13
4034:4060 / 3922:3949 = 1.25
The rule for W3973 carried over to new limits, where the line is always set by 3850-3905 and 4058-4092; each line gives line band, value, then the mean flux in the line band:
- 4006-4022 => -2.25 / 17.4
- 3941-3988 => 1.40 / 14.5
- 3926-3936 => 2.06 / 11.8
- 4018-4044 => -2.98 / 17.1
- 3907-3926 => -1.57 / 16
